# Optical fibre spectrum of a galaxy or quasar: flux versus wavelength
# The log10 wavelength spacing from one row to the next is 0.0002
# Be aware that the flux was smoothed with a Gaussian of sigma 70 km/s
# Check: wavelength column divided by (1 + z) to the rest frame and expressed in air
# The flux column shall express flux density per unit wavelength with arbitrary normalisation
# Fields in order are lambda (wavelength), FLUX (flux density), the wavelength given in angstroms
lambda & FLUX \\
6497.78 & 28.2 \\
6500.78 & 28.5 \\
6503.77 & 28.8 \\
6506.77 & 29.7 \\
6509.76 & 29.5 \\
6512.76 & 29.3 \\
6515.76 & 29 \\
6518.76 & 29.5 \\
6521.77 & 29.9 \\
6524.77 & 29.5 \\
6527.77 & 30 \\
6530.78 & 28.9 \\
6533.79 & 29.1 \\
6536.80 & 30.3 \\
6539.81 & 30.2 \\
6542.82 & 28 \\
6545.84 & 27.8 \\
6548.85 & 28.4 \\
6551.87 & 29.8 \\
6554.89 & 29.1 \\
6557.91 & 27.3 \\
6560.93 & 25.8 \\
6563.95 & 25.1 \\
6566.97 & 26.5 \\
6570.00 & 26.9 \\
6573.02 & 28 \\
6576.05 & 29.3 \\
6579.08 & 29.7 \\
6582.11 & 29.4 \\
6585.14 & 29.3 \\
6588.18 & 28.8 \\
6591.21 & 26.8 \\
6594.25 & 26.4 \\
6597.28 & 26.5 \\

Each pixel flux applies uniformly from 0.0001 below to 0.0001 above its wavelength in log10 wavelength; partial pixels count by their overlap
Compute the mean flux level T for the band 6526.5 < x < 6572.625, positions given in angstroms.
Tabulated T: 28.2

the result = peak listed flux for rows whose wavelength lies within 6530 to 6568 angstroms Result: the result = 30.3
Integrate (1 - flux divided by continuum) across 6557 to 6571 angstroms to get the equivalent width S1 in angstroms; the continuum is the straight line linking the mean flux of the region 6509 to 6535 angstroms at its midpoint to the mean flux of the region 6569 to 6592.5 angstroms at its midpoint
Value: 1.24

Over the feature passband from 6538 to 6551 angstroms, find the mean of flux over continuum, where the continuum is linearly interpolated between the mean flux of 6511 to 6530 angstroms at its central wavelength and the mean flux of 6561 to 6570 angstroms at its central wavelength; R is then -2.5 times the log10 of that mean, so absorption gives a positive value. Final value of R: -0.041 mag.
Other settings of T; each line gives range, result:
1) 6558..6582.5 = 27.5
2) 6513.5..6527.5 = 29.5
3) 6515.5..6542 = 29.6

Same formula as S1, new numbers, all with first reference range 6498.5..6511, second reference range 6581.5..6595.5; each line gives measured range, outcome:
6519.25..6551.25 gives -0.59 angstroms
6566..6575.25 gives 0.31 angstroms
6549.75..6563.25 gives 0.29 angstroms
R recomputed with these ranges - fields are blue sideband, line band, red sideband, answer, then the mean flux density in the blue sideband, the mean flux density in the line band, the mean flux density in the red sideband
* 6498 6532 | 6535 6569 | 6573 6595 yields 0.03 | 29.3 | 28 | 28.6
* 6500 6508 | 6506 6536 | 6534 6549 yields -0.02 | 29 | 29.5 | 29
